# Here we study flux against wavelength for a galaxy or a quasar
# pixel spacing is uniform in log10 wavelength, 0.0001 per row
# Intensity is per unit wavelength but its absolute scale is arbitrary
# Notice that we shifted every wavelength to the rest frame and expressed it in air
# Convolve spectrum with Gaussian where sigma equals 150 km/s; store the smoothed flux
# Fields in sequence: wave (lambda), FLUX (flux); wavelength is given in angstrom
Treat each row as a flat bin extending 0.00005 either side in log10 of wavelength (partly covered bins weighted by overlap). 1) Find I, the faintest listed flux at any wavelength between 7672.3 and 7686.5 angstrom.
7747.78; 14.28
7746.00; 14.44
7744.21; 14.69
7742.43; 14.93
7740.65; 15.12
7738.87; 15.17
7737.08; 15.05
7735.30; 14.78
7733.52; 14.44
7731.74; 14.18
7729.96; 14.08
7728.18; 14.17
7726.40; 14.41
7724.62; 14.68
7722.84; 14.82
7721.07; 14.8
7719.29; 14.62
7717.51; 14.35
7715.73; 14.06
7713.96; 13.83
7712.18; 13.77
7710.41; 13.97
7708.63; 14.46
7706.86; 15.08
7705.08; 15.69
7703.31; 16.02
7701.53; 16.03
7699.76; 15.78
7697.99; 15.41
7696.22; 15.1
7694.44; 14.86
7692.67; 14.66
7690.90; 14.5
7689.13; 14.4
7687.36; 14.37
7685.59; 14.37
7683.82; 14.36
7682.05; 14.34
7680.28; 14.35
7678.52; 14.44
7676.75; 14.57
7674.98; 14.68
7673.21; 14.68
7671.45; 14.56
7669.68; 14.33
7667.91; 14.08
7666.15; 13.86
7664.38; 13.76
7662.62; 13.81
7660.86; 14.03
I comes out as 14.34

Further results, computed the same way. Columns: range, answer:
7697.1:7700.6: 15.41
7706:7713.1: 13.77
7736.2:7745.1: 14.69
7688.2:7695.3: 14.4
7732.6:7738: 14.44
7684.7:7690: 14.37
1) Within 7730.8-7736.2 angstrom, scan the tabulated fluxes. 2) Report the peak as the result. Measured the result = 14.78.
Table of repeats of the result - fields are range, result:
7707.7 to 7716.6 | 14.46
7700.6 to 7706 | 16.03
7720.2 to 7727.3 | 14.82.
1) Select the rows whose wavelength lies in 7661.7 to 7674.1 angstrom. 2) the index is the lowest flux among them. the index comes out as 13.76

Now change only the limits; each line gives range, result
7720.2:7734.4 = 14.08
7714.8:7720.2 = 14.06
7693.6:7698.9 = 14.86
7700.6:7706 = 15.69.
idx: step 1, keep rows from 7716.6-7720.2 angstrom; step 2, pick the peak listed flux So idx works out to 14.62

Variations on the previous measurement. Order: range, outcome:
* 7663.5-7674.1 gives 14.68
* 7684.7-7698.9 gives 15.41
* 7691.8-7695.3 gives 14.86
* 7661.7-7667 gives 13.86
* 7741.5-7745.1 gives 14.93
